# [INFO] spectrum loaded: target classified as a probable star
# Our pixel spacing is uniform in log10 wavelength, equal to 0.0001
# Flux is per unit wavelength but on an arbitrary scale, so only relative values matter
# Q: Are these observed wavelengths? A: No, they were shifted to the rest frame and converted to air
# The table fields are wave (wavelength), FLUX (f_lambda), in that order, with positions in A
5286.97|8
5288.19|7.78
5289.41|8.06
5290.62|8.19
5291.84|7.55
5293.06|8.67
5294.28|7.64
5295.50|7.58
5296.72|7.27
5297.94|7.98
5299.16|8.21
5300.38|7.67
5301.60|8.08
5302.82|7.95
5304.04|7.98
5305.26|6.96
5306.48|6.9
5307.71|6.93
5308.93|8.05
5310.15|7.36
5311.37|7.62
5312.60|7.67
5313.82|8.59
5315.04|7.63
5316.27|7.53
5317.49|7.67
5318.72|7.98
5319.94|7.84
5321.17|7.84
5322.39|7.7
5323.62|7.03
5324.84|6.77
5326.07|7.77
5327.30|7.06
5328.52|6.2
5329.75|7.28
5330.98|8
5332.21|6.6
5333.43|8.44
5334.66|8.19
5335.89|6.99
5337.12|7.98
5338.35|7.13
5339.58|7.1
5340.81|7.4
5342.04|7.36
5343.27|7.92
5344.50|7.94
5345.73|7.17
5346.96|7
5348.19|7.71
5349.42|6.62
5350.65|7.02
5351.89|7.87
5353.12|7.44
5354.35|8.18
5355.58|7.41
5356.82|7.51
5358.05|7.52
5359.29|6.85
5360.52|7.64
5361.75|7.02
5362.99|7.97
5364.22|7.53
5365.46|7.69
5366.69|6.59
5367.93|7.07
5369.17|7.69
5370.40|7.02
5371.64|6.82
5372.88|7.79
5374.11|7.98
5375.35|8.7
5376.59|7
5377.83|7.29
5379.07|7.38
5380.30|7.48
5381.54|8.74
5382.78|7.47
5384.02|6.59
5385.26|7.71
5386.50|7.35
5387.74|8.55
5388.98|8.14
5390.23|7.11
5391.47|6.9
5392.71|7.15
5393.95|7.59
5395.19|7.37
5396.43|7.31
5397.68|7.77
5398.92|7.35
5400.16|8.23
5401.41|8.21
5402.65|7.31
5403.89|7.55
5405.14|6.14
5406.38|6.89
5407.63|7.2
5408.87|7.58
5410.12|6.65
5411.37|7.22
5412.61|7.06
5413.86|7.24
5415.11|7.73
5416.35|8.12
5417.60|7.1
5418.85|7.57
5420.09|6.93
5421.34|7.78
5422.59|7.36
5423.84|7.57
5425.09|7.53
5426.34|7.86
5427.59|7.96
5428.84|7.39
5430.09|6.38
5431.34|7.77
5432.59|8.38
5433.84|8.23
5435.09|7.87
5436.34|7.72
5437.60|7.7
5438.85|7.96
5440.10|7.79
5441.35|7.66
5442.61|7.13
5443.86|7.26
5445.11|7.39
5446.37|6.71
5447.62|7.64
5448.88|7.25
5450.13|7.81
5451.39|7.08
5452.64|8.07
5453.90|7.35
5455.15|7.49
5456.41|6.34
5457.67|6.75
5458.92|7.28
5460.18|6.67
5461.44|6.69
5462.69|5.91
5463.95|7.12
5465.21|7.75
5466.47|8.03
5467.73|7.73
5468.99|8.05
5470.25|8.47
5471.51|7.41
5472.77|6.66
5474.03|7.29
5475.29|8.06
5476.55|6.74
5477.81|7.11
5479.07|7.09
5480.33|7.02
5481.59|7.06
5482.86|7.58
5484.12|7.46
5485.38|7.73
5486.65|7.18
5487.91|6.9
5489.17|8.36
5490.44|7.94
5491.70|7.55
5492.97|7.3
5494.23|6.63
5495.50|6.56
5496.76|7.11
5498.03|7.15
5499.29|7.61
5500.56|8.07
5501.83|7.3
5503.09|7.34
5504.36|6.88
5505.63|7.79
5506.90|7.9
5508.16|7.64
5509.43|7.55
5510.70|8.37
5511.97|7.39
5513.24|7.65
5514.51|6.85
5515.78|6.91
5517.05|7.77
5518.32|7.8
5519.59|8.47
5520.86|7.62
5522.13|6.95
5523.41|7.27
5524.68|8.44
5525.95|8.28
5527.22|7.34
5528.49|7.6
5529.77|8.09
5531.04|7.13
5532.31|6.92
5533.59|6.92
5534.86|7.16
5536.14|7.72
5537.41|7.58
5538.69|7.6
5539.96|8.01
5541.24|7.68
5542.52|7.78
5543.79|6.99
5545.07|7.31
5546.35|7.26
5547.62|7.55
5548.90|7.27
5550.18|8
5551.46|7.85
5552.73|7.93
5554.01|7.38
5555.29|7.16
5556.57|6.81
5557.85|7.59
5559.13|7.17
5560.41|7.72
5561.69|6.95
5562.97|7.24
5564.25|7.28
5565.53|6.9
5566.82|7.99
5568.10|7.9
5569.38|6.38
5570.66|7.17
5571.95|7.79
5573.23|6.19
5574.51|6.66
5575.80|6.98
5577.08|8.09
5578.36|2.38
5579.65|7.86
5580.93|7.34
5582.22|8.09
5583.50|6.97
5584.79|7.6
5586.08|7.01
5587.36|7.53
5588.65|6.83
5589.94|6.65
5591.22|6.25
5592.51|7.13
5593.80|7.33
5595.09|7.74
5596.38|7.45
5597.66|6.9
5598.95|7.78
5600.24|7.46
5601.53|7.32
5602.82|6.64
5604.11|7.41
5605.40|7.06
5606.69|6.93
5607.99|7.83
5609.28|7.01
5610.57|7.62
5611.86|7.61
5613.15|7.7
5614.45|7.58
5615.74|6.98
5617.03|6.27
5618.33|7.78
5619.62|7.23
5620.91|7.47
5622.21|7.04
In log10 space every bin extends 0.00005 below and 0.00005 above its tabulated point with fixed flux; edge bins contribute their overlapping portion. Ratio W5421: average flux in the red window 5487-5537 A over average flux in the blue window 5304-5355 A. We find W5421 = 1.0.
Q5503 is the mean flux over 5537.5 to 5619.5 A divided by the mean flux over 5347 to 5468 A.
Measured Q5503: 0.98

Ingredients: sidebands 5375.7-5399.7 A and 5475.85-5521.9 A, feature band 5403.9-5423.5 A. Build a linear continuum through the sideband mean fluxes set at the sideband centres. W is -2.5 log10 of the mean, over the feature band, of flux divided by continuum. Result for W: 0.035 mag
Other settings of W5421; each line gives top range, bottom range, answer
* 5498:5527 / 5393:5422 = 1.03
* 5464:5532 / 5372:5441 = 1.00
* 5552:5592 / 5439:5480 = 0.97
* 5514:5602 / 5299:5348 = 0.97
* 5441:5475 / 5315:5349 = 0.98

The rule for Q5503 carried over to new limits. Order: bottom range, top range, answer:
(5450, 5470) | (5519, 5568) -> 1.03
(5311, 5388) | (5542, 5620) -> 0.96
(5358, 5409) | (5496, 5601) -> 0.99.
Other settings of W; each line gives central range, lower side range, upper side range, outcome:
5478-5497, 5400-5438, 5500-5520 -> 0.04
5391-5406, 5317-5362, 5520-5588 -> 0.00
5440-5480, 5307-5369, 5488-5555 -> 0.03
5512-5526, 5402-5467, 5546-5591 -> -0.05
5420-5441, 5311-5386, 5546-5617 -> -0.04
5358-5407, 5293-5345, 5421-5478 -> 0.01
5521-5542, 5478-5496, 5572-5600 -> -0.05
